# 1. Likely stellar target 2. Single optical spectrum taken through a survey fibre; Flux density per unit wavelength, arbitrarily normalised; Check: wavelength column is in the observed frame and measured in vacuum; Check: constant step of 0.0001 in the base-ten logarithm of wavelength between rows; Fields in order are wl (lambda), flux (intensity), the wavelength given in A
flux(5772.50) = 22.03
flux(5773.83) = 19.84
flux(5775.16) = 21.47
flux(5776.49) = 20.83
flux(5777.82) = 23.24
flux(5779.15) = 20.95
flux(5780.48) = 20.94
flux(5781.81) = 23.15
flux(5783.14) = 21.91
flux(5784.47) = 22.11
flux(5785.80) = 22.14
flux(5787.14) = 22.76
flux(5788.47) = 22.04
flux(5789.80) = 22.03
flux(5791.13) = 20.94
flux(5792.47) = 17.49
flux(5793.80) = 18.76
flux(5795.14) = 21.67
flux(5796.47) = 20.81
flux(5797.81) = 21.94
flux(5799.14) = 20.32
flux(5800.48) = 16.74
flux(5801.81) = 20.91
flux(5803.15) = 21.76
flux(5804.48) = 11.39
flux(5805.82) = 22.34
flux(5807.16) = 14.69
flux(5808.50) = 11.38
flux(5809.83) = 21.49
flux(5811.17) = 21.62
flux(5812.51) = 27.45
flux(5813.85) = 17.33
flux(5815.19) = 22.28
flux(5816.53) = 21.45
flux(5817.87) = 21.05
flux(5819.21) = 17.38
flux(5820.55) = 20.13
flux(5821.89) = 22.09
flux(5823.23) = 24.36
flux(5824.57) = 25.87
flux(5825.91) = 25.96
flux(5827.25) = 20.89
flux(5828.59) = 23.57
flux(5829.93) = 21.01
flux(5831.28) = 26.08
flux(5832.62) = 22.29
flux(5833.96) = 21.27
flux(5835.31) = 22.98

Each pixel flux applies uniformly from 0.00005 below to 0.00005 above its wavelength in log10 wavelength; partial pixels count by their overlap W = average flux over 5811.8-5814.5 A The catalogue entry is 22.4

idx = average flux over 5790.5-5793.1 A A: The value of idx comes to 19.2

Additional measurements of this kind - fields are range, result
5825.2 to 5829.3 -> 23.5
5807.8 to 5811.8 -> 18.1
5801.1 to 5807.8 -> 18.2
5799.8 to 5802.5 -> 18.8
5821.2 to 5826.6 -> 24.6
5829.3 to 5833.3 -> 23.1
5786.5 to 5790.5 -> 22.3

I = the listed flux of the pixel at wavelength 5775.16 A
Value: 21.47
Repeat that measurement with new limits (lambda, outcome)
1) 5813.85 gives 17.33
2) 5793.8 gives 18.76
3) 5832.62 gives 22.29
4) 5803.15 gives 21.76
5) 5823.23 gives 24.36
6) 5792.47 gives 17.49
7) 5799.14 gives 20.32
